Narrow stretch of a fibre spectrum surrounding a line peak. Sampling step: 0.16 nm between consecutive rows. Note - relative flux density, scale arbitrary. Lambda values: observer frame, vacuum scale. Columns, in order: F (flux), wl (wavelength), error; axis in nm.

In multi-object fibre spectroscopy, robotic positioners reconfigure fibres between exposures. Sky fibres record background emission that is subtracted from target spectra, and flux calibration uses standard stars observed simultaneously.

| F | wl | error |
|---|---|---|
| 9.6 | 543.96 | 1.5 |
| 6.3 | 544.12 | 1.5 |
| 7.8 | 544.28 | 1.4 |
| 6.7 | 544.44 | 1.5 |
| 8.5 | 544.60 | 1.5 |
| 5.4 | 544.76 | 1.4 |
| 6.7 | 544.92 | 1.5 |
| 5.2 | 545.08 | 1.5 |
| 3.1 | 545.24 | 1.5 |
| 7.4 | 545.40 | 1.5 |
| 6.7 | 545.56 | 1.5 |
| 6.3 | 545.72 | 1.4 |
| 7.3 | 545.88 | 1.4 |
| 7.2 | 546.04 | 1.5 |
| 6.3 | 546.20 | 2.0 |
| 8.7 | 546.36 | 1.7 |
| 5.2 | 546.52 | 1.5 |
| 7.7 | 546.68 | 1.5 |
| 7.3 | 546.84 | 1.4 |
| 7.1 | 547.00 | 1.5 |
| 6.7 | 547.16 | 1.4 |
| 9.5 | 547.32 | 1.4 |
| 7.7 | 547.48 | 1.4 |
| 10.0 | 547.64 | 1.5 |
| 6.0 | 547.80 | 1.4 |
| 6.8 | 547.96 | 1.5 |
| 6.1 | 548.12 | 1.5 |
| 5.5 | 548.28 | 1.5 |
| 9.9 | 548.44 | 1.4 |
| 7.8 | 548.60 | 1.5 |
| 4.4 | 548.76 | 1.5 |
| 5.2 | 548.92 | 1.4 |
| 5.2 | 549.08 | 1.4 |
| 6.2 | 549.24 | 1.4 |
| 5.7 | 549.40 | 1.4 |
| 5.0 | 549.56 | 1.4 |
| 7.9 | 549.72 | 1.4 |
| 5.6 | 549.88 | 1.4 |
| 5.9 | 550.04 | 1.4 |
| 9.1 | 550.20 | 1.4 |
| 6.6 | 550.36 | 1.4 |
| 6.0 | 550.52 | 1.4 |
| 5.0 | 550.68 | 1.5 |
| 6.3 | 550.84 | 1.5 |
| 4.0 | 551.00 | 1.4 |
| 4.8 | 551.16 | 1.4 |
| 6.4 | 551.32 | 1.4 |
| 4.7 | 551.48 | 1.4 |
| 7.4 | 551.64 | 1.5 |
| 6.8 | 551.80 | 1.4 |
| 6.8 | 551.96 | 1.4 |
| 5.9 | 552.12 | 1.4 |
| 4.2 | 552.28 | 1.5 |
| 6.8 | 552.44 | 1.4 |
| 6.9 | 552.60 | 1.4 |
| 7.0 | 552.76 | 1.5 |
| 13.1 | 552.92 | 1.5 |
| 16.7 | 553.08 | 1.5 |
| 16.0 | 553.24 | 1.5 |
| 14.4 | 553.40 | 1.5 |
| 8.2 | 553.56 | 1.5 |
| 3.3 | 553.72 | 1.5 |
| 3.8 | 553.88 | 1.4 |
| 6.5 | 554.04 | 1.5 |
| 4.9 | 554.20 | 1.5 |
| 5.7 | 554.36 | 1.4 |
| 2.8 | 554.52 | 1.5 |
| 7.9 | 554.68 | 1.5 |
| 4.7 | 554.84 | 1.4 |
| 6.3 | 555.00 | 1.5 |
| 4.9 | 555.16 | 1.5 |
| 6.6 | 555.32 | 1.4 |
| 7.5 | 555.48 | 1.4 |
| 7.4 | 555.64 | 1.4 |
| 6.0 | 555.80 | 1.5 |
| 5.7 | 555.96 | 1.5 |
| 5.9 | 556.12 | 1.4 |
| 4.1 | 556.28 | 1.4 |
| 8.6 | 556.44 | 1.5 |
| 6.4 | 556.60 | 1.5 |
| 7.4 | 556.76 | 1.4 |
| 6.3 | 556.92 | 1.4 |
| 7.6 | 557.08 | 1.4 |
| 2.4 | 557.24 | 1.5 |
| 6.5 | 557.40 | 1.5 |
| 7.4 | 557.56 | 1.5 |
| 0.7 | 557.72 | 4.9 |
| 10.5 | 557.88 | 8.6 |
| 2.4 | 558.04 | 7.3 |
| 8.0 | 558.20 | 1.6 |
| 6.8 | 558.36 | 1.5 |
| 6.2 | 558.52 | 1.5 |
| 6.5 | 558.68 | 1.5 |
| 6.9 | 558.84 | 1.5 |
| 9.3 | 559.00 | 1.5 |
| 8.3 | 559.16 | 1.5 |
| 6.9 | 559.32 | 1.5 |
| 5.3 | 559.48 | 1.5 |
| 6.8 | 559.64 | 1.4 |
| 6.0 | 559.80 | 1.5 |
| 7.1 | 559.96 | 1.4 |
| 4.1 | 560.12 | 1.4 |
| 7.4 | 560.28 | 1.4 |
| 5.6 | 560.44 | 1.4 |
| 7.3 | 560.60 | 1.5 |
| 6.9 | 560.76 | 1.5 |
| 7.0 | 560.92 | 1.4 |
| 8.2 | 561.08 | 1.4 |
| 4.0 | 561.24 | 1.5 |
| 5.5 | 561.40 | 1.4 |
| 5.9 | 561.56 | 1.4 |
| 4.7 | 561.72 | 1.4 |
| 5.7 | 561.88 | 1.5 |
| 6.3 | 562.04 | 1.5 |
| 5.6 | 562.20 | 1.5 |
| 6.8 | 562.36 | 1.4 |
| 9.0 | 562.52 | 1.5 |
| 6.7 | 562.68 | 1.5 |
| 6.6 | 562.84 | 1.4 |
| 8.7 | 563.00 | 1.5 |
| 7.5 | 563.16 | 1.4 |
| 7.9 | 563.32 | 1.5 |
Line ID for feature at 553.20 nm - Hbeta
